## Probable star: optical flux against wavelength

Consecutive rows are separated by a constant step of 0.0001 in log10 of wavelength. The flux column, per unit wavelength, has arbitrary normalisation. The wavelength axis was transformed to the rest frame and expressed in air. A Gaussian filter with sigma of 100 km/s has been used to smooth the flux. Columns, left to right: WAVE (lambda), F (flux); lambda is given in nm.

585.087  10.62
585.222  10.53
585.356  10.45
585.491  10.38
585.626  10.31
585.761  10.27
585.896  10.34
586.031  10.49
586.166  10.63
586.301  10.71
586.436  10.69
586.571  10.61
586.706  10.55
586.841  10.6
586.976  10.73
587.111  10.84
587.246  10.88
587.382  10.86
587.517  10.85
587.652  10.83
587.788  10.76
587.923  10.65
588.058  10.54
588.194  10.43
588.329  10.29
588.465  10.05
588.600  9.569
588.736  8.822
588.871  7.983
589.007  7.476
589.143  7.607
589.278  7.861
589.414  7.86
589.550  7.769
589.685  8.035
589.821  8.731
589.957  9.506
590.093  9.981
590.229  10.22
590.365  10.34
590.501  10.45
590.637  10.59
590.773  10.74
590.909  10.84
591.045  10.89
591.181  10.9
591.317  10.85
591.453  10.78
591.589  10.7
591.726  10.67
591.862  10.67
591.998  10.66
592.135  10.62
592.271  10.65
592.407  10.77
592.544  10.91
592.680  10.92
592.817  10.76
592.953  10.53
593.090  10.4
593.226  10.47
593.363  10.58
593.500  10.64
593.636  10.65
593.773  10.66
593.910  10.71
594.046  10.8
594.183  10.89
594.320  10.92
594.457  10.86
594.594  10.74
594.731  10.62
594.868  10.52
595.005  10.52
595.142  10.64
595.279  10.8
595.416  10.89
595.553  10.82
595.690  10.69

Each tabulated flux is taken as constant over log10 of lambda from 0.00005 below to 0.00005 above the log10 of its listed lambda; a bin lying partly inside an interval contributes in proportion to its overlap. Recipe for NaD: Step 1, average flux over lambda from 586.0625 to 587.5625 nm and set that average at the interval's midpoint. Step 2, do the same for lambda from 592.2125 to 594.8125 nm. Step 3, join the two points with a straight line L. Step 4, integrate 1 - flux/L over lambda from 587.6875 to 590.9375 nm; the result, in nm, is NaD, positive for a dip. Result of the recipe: 0.38 nm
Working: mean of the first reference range 10.7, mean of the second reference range 10.7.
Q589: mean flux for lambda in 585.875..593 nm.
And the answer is 10.1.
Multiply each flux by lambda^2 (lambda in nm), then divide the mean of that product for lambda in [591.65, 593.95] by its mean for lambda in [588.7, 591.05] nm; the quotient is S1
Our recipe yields 1.2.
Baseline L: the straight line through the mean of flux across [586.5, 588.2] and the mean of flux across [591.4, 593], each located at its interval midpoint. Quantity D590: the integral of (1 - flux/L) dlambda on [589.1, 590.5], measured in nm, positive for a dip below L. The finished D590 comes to 0.24 nm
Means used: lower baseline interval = 10.7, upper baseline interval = 10.7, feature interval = 8.89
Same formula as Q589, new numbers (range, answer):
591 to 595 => 10.7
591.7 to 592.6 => 10.7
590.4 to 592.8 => 10.7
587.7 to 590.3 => 9.18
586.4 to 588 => 10.7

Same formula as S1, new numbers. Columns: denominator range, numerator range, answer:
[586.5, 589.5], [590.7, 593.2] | 1.11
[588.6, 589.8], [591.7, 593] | 1.35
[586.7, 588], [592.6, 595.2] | 1.01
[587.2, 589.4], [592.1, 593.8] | 1.12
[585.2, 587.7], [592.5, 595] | 1.03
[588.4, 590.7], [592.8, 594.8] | 1.21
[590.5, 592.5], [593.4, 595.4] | 1.01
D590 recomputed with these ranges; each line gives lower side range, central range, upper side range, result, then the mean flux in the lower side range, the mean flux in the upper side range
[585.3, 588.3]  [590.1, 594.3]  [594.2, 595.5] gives 0.008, 10.6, 10.7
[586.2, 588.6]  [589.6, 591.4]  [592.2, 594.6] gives 0.088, 10.6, 10.7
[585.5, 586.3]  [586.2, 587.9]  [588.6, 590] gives -0.189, 10.4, 8.21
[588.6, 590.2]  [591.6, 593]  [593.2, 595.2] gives -0.133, 8.43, 10.7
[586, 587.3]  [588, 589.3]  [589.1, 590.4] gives 0.052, 10.7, 8.78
